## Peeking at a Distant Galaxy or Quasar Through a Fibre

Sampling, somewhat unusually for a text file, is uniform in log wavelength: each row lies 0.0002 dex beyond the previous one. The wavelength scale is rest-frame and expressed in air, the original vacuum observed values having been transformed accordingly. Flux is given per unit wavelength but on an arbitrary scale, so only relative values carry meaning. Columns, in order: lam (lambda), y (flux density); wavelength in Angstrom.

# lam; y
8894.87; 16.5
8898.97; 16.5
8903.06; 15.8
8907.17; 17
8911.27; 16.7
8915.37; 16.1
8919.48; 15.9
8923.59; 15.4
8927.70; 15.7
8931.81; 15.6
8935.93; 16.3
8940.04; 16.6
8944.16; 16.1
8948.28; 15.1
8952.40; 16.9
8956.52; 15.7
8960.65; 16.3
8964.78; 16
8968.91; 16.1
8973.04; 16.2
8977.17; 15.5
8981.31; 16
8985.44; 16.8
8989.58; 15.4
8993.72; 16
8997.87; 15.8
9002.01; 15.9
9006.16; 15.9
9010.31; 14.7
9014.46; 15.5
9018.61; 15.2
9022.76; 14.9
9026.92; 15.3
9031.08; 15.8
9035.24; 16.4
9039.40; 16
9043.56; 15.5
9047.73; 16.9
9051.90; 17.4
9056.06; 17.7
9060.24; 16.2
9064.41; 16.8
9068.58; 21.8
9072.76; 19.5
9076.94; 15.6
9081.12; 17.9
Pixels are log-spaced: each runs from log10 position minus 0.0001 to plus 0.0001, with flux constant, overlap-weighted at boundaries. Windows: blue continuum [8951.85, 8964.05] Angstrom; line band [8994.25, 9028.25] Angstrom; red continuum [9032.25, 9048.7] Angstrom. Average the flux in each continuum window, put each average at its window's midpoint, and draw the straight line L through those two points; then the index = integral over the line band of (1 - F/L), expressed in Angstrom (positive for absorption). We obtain 1.52 Angstrom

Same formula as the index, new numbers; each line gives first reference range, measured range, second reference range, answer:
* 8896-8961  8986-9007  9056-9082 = 1.4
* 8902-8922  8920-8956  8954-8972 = 0.5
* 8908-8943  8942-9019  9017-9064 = 1.2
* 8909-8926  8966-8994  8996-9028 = -0.7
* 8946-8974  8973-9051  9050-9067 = 4.0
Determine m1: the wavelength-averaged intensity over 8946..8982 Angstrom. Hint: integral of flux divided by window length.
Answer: 16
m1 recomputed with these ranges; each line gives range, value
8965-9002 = 16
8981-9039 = 15.7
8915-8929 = 15.7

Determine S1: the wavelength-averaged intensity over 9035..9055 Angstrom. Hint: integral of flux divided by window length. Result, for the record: 16.5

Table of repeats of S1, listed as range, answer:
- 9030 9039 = 16.1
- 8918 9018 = 15.9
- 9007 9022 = 15.2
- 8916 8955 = 16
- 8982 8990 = 16.2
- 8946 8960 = 15.9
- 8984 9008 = 15.9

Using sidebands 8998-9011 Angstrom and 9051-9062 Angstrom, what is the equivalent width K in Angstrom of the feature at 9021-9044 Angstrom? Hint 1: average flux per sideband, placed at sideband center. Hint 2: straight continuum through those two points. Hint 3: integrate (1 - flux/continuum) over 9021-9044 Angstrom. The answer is 1.05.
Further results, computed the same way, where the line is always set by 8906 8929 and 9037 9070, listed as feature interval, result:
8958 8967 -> 0.2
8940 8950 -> 0.3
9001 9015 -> 1.1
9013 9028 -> 1.5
